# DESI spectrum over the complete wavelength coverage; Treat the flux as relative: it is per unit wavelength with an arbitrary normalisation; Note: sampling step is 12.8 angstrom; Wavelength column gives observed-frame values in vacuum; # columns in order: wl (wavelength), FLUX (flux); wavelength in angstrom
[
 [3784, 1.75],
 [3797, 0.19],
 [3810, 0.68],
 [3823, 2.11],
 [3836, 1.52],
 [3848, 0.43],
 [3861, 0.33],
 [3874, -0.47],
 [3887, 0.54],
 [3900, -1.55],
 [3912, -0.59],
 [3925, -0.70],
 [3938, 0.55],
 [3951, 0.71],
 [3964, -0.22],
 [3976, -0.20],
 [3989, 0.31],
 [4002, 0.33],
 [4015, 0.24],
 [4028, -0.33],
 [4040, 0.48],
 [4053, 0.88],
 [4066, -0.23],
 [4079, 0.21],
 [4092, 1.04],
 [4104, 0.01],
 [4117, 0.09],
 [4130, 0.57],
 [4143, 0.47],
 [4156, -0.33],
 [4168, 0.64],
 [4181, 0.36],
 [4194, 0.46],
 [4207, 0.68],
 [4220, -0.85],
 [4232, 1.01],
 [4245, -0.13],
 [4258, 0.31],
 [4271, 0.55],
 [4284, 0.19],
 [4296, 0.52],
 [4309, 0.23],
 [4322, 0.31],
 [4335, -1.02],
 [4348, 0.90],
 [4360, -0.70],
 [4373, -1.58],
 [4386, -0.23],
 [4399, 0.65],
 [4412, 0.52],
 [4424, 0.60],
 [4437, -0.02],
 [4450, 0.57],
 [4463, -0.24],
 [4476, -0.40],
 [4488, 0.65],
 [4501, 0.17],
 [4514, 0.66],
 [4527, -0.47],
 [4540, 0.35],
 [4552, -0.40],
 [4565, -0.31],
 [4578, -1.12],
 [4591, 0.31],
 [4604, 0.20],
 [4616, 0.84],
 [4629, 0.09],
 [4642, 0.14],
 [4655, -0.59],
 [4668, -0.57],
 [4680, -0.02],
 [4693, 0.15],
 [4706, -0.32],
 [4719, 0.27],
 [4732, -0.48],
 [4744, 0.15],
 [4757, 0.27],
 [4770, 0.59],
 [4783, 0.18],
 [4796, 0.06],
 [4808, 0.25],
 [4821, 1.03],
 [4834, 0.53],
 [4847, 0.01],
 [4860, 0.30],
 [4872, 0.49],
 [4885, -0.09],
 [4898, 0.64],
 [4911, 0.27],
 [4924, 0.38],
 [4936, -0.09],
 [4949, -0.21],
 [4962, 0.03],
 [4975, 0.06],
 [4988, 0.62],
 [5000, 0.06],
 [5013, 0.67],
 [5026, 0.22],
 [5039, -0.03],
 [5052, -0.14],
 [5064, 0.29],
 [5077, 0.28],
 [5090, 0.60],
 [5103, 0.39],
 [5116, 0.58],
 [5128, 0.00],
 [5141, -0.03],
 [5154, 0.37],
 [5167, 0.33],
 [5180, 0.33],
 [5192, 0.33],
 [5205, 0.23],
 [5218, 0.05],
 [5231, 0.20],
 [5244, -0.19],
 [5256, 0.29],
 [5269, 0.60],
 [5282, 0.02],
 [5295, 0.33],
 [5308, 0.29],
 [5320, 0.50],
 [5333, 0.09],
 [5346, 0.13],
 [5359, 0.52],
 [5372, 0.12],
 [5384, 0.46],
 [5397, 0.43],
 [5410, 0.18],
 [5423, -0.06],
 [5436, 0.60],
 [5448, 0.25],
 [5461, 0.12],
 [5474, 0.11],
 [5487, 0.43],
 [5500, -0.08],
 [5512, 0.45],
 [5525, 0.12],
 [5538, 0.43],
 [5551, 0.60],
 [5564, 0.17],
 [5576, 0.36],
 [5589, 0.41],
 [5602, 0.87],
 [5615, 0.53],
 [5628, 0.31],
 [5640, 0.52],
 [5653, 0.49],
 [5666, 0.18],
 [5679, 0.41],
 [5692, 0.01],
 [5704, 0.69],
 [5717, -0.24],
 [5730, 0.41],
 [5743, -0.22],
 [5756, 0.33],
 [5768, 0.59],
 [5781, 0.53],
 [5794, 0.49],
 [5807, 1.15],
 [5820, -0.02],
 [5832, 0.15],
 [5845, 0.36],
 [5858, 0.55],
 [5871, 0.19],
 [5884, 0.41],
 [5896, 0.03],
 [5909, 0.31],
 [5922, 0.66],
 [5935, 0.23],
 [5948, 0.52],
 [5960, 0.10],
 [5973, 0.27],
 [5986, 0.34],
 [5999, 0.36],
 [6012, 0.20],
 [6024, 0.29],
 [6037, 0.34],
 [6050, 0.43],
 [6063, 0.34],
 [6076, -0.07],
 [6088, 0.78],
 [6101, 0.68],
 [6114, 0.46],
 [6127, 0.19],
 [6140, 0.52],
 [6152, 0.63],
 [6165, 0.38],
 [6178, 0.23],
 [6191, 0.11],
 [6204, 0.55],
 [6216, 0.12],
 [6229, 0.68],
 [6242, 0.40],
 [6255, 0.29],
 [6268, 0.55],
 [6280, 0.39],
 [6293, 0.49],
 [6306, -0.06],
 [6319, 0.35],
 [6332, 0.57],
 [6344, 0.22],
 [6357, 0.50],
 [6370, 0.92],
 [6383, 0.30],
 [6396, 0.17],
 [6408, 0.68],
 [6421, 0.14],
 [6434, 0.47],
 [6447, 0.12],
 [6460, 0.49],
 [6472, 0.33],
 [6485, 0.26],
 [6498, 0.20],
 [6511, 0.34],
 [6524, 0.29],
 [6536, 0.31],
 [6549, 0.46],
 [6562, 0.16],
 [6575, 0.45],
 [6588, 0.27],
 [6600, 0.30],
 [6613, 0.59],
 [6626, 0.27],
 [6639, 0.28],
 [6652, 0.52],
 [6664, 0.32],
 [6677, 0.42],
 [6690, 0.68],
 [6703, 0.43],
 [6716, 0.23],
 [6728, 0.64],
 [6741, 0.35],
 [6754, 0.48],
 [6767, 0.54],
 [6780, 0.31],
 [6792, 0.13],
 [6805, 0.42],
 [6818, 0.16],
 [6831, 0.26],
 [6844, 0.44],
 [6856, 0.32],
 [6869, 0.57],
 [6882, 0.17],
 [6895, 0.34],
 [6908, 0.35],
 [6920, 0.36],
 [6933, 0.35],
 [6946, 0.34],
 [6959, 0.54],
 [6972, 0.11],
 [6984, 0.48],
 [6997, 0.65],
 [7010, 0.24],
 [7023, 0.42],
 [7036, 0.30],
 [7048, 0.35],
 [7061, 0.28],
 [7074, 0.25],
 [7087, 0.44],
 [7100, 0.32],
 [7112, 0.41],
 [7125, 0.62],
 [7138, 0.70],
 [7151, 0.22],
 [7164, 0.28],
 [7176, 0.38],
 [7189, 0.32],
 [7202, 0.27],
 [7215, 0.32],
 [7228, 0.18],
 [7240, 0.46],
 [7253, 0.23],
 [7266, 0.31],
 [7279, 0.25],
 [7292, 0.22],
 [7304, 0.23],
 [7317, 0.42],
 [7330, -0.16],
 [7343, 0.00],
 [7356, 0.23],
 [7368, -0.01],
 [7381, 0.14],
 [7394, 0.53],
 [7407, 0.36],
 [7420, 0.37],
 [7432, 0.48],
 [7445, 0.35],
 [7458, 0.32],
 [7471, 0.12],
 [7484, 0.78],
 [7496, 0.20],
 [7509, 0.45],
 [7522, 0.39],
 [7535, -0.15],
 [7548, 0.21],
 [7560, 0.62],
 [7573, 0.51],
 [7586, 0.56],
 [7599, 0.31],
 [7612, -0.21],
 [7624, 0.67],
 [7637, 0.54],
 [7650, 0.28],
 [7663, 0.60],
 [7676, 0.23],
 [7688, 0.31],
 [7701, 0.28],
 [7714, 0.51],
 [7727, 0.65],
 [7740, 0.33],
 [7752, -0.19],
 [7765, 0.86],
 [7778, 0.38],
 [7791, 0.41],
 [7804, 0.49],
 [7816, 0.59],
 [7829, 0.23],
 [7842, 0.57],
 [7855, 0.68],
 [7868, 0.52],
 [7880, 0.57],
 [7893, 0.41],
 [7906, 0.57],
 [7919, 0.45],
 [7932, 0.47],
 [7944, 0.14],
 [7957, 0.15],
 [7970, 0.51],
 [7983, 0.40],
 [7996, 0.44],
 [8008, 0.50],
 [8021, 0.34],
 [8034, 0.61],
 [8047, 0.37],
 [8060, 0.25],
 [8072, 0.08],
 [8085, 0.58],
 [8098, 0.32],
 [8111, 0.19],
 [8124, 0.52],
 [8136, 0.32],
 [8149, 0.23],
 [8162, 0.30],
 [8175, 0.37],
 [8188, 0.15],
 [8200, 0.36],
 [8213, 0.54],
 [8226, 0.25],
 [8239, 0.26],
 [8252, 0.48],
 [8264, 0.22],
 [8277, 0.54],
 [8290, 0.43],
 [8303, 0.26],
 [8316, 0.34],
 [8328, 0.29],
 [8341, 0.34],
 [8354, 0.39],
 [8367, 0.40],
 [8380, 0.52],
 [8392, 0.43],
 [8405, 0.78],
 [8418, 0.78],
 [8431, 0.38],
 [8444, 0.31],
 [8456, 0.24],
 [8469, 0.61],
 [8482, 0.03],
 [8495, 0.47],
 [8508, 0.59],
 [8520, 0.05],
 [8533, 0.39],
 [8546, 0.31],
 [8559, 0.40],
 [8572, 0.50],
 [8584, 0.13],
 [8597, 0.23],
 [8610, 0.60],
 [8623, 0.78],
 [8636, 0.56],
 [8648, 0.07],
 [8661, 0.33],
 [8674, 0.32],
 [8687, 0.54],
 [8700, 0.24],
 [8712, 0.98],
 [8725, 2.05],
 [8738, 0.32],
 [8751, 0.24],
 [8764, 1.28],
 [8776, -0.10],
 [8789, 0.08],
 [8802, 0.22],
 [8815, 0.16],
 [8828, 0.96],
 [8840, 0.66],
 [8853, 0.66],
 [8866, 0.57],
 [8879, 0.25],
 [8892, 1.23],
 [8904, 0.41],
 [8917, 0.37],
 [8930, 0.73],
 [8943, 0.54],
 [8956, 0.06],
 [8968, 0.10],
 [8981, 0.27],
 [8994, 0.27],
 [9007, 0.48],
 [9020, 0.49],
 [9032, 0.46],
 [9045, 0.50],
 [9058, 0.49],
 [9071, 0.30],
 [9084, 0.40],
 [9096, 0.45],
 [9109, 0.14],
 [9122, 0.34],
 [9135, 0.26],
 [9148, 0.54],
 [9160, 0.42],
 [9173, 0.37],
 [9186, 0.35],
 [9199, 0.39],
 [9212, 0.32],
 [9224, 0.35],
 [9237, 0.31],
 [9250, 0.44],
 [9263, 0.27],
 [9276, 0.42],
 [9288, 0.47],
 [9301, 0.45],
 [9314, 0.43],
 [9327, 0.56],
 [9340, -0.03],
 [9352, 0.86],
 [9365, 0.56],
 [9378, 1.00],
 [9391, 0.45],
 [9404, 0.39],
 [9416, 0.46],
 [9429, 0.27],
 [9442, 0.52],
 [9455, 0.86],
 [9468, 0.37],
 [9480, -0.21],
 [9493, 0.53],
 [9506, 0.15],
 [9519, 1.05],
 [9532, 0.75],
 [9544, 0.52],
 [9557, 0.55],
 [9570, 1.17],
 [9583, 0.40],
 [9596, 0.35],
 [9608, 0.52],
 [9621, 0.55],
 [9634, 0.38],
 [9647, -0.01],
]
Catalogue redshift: 1.34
